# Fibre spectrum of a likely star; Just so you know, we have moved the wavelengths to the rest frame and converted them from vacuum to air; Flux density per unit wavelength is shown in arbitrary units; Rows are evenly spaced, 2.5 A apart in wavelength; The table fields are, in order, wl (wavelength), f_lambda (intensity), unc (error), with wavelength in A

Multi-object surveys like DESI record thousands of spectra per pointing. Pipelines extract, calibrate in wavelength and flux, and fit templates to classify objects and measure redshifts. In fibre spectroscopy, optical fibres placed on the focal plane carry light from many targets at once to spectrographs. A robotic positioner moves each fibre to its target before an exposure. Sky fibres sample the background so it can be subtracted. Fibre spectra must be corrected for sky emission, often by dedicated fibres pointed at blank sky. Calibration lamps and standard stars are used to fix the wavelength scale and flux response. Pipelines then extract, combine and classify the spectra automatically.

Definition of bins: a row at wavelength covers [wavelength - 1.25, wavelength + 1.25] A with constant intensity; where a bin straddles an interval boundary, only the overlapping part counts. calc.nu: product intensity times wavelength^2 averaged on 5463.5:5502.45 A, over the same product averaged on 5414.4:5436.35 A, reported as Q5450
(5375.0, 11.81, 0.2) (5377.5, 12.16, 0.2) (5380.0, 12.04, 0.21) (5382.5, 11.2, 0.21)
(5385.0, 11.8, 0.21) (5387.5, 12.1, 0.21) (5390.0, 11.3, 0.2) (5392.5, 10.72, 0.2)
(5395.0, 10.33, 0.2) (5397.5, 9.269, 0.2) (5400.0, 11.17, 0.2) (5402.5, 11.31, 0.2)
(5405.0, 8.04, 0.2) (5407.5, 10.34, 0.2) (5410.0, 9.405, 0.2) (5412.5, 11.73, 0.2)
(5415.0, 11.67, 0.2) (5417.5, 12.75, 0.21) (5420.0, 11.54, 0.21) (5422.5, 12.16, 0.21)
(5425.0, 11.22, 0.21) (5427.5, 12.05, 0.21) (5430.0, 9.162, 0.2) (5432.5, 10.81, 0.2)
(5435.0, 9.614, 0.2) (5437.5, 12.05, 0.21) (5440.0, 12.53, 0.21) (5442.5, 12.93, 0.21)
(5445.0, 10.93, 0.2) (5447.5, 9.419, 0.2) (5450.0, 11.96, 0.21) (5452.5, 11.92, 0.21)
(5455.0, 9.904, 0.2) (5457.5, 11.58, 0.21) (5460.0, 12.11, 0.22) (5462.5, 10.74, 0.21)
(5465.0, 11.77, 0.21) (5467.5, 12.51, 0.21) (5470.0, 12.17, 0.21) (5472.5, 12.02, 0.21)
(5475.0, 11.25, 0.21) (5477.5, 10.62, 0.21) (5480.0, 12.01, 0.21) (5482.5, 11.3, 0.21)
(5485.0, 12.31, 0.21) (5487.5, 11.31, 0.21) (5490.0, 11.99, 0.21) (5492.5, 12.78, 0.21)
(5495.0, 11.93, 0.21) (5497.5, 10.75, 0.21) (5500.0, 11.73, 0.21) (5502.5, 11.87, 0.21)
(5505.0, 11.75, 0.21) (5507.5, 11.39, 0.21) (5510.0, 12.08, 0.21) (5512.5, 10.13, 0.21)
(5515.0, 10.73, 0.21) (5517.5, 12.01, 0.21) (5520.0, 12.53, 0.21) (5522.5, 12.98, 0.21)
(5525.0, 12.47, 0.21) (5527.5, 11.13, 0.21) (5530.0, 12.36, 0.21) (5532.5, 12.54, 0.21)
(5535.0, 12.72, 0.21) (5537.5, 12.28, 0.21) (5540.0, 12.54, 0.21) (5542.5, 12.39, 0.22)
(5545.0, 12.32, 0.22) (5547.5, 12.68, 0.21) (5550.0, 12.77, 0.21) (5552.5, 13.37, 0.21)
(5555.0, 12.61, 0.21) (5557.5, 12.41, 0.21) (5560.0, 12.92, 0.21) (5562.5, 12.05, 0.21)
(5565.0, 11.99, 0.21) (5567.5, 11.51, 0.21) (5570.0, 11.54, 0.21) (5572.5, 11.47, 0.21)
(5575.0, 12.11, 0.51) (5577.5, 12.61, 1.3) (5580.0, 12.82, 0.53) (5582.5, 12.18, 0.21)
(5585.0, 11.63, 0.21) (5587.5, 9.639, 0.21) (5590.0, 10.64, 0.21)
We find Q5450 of 1.1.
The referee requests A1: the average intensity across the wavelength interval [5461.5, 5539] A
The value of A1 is 11.8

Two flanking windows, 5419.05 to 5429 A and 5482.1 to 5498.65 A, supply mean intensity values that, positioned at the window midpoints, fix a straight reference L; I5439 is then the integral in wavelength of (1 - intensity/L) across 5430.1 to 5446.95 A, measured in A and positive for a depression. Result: 0.7 A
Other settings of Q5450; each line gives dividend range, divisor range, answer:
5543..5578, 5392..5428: 1.19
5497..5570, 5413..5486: 1.09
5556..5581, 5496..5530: 1.06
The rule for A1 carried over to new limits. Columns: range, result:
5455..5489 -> 11.6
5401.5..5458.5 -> 11.1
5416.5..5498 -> 11.5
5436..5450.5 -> 11.6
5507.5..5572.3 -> 12.2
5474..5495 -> 11.7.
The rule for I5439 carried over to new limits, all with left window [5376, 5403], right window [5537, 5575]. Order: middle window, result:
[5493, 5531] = 0.9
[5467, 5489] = 0.2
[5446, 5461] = 0.7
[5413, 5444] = -0.2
